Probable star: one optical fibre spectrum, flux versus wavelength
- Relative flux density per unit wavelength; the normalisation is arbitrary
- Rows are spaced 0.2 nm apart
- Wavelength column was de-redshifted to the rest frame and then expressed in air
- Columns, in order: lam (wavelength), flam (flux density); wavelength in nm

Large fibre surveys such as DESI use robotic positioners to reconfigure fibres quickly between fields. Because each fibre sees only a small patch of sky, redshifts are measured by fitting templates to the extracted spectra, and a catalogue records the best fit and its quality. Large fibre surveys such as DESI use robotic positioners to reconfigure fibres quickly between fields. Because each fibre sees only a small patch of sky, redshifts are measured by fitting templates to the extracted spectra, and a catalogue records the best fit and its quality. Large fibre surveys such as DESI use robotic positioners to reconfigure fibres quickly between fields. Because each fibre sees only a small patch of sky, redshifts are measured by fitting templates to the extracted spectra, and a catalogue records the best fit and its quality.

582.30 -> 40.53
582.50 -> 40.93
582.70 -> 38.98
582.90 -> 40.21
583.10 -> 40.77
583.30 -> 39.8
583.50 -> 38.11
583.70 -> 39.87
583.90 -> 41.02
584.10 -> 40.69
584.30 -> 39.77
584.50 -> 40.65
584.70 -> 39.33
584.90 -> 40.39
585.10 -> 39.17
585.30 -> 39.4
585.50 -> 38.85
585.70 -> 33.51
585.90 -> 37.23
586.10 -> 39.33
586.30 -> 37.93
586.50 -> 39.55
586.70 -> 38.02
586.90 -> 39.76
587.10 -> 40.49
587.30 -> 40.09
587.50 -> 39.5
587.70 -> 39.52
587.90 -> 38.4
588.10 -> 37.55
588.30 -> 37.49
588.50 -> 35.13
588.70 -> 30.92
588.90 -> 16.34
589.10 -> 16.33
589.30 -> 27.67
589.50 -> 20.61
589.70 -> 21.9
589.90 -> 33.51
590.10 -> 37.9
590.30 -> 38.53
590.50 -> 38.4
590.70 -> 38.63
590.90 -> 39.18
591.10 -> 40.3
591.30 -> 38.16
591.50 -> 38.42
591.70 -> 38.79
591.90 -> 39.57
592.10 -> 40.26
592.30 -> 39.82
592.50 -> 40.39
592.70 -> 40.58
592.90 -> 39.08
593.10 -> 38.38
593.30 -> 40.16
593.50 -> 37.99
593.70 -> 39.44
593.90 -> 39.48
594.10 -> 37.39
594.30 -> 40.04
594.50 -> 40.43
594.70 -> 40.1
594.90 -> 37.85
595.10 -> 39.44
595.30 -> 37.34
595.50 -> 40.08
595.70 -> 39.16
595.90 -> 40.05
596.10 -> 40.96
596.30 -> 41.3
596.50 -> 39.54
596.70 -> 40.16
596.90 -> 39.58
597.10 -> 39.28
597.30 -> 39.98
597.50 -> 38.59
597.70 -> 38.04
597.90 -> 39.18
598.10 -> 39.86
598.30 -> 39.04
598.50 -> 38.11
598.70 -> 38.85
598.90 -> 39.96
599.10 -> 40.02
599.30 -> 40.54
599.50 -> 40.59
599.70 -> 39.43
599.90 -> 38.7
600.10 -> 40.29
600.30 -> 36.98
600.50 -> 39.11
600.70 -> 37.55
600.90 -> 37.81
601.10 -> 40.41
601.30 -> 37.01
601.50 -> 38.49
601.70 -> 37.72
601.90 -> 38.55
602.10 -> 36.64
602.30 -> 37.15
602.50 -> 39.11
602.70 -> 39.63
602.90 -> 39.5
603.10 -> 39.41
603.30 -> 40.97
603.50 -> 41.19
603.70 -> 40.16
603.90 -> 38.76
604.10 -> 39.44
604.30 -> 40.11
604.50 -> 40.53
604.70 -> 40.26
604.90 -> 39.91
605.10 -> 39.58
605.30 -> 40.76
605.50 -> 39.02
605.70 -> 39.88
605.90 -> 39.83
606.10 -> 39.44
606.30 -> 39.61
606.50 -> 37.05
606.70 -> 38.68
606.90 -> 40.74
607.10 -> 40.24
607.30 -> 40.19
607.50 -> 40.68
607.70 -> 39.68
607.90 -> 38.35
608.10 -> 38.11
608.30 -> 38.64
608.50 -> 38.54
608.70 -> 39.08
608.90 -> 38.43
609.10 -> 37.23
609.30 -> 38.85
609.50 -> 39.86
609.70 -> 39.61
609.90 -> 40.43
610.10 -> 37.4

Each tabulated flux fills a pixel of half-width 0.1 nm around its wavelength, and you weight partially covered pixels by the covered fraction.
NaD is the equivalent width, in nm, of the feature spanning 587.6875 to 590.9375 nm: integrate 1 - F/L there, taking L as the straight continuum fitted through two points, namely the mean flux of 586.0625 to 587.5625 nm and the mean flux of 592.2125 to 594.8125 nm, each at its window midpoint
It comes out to 0.62 nm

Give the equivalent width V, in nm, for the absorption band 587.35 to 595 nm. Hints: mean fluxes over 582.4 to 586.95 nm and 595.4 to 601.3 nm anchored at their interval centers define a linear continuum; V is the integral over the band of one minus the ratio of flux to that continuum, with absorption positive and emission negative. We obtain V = 0.610 nm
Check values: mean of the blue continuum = 39.3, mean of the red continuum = 39.4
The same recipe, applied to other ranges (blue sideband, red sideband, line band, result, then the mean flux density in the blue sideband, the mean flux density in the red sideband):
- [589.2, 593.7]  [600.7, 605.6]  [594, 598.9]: -0.20 nm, 36.8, 39.2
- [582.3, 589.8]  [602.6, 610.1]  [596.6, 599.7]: -0.10 nm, 36.4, 39.5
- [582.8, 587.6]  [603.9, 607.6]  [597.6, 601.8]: 0.07 nm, 39.3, 39.7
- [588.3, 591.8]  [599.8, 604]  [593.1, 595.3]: -0.28 nm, 32.5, 38.8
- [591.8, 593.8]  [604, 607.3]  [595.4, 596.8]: -0.02 nm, 39.6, 39.7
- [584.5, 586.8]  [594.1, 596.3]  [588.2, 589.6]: 0.45 nm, 38.5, 39.5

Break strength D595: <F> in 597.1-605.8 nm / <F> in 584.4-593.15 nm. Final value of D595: 1.08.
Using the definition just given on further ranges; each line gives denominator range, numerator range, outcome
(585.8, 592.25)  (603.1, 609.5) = 1.11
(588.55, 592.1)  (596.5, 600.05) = 1.20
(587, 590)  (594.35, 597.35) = 1.25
